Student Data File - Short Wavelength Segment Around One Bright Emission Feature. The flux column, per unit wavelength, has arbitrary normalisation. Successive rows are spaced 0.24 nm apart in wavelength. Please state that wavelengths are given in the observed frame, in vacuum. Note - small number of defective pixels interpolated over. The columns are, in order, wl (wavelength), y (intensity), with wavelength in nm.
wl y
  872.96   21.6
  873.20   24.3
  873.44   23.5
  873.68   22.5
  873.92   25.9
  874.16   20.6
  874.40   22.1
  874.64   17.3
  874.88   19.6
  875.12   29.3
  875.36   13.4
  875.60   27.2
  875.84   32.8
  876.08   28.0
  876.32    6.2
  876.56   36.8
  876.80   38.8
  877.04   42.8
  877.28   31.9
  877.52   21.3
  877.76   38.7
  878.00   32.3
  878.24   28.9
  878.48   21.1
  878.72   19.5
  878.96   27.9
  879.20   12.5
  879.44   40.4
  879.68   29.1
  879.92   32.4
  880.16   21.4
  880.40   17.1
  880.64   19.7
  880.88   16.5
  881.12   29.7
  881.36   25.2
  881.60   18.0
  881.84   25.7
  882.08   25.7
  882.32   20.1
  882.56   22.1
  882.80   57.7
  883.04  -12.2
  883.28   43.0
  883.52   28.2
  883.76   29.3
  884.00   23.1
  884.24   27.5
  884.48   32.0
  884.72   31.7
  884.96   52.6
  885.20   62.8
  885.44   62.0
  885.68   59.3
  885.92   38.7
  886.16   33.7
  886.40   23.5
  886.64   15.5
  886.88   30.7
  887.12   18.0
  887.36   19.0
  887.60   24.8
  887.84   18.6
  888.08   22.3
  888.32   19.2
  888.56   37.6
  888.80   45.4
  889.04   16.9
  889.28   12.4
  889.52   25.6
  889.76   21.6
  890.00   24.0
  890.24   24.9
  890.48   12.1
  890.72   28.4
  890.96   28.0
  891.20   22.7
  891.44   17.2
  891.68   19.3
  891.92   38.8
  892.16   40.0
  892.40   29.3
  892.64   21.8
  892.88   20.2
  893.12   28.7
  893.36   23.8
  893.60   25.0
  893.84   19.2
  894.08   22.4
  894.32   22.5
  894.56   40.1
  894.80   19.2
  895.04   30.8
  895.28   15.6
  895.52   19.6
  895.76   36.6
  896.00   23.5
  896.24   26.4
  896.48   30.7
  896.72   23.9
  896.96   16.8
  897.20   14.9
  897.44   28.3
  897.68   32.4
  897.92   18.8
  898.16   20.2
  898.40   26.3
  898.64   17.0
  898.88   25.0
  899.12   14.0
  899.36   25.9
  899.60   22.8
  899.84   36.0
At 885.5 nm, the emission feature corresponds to [O III]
